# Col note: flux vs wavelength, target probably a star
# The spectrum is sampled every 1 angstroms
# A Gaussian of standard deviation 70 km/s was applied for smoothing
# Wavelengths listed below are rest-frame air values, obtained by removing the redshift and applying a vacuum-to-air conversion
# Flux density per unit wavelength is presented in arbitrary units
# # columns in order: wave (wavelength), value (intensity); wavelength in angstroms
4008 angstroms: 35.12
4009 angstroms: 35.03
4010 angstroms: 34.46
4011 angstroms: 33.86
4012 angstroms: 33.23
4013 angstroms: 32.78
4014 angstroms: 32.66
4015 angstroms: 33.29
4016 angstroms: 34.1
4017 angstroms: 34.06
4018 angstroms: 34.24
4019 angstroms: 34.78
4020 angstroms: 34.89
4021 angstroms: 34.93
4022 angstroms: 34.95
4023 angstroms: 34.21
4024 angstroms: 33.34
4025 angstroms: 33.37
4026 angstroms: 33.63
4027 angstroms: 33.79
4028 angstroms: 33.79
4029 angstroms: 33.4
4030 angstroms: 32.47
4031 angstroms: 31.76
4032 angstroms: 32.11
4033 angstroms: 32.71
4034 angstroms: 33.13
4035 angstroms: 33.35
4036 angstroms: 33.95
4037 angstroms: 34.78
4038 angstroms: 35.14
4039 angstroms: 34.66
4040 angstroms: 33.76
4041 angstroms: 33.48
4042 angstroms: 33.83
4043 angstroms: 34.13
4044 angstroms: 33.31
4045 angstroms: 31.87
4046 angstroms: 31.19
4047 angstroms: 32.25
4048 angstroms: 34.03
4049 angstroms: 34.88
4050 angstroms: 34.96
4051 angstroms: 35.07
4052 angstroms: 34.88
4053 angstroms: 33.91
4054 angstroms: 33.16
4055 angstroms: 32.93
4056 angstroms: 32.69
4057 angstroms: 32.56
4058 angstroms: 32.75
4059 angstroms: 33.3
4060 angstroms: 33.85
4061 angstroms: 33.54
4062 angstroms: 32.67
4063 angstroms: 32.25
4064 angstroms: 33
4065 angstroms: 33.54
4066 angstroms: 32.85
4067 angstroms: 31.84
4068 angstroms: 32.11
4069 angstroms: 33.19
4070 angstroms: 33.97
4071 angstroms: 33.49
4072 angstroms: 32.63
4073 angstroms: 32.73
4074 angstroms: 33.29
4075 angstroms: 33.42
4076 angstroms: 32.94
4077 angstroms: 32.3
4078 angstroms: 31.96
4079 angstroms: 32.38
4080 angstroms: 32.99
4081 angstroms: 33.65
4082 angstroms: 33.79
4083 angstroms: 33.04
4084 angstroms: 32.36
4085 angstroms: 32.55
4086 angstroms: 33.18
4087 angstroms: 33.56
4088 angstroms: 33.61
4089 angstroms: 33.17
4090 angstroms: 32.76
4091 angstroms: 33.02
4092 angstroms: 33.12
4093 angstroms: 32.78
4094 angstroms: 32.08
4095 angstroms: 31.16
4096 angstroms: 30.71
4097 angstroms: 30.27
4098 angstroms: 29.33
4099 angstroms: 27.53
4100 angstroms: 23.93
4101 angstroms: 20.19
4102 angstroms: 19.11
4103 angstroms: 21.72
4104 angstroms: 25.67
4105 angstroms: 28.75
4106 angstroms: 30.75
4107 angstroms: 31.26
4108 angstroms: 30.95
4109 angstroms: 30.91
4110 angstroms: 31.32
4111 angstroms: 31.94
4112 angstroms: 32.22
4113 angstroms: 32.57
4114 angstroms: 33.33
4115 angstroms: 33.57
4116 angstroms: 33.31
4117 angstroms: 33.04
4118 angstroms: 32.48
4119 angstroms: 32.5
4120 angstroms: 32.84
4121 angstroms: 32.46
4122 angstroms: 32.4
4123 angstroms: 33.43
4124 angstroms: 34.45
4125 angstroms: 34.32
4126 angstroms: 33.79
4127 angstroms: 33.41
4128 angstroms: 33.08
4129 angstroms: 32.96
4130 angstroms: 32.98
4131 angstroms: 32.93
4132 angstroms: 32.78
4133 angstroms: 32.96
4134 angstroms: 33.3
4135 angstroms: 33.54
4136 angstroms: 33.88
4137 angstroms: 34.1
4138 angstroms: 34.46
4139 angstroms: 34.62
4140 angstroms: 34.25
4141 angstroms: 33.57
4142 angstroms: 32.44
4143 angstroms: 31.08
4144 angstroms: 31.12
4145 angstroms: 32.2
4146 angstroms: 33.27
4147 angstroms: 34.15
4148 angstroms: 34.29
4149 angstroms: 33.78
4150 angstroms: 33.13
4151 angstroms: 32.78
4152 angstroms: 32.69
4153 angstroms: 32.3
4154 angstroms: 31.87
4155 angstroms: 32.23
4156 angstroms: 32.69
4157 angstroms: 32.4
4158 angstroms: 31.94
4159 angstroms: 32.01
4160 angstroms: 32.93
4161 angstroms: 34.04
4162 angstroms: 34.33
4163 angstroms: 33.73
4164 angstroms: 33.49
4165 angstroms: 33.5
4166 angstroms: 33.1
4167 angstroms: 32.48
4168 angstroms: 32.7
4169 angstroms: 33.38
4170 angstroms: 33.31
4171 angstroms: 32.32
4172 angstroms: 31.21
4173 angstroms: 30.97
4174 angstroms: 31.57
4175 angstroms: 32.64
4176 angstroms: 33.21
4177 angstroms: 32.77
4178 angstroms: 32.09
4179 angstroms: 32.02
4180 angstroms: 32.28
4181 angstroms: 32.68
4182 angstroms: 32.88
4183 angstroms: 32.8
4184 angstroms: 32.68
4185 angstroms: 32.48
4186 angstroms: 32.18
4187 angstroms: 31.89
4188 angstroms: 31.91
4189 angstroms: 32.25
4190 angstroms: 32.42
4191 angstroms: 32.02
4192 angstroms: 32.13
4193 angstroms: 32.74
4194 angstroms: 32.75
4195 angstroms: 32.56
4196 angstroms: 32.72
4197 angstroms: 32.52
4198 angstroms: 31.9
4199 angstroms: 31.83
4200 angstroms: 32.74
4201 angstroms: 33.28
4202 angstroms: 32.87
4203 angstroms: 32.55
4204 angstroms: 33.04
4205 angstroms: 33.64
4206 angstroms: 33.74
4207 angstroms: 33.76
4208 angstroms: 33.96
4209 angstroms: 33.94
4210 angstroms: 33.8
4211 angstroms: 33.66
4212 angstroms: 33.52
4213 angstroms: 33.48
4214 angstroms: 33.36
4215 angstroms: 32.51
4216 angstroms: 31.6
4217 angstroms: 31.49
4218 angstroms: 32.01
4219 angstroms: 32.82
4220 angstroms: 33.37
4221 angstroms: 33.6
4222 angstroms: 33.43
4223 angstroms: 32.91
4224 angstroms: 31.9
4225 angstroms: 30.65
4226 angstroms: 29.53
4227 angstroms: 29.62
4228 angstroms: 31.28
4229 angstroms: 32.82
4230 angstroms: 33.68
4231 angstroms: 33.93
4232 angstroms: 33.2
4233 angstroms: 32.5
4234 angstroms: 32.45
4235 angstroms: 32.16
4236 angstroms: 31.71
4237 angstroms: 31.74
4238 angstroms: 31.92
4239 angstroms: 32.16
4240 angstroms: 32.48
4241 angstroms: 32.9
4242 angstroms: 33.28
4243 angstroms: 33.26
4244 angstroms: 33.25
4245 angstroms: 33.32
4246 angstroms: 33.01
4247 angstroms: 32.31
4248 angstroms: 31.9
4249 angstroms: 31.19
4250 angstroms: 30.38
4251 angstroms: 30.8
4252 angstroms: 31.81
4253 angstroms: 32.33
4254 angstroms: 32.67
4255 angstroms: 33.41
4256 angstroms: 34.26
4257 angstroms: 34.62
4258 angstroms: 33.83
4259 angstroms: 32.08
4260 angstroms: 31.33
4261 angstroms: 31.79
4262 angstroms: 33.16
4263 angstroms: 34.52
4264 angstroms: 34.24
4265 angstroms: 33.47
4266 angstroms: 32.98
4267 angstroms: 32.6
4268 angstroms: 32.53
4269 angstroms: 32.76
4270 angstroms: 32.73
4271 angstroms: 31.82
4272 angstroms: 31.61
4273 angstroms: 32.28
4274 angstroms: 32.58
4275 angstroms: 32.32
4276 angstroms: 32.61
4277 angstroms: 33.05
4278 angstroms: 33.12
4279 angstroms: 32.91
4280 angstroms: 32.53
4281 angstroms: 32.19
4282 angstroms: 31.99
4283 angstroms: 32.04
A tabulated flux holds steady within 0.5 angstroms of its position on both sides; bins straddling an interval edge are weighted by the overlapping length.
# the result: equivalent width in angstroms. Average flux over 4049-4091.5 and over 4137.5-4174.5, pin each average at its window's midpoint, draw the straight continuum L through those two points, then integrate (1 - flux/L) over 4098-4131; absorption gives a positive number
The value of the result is 2.3 angstroms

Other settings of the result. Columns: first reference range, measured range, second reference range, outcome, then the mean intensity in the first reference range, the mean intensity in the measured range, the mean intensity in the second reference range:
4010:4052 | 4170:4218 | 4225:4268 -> 0.2 angstroms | 33.7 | 32.6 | 32.5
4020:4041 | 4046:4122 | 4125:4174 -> 3.3 angstroms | 33.7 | 31.9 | 33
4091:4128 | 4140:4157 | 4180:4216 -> -0.6 angstroms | 30.7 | 32.8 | 32.8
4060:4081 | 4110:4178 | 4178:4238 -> -0.5 angstroms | 32.9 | 33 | 32.6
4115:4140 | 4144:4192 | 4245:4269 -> 0.7 angstroms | 33.4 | 32.7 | 32.7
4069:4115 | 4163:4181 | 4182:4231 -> -0.2 angstroms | 31.1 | 32.6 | 32.6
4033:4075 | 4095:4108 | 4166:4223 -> 2.4 angstroms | 33.4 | 26.9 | 32.7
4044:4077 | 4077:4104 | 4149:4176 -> 2.1 angstroms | 33.2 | 30.5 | 32.7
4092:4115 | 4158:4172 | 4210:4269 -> -1.1 angstroms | 29.2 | 33.1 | 32.6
